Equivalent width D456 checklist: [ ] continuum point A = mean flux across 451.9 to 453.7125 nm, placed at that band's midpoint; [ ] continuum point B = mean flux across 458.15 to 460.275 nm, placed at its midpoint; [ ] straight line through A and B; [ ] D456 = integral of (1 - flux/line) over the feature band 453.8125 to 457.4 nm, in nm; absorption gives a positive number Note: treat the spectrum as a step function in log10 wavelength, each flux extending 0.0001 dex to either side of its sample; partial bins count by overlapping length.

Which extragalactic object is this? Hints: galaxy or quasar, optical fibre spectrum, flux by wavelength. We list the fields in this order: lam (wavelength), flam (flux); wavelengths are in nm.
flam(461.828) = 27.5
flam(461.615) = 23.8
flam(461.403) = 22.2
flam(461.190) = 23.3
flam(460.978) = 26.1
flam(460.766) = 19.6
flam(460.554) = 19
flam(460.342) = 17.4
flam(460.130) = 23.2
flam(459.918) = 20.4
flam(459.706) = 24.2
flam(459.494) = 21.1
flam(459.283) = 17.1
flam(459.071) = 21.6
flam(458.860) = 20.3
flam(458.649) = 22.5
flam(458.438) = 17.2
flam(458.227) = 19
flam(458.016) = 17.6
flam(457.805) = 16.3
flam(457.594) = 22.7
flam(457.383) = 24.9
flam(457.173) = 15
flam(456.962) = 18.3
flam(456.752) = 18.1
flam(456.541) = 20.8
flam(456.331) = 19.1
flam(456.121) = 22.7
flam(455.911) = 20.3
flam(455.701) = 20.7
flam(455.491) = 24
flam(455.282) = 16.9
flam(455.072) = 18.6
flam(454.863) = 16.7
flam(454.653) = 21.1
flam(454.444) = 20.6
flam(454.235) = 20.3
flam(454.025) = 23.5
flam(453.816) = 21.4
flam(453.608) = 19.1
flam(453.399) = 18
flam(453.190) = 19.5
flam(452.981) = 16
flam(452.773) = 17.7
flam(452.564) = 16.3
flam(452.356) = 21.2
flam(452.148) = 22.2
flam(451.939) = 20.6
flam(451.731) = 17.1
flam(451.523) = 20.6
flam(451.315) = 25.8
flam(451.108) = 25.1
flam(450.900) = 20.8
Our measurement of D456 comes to -0.07 nm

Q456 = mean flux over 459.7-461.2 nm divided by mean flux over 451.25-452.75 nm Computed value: 1.1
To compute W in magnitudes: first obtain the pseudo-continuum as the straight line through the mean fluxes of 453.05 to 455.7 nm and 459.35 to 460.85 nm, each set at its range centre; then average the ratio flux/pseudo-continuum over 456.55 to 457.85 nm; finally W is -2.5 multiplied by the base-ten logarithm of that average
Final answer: 0.05 mag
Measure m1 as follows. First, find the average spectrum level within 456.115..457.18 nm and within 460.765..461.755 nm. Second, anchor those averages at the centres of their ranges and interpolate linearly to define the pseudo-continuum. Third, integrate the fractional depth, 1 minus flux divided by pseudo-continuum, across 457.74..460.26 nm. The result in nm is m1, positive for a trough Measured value 0.15 nm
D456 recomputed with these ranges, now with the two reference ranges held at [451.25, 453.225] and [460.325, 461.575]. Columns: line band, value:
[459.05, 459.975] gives 0.022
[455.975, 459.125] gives 0.173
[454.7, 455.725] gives 0.047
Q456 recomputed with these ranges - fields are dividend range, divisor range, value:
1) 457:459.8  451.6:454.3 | 1.02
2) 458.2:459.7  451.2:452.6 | 0.97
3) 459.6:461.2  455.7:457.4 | 1.09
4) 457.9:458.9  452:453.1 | 1.03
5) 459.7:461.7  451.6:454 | 1.14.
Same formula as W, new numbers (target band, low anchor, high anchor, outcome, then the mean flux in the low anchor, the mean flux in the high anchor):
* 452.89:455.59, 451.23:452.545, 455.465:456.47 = 0.07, 20.9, 21.1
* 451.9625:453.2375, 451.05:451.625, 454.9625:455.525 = 0.18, 23.8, 19.3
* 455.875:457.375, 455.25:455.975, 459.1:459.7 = 0.06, 20.9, 20.3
